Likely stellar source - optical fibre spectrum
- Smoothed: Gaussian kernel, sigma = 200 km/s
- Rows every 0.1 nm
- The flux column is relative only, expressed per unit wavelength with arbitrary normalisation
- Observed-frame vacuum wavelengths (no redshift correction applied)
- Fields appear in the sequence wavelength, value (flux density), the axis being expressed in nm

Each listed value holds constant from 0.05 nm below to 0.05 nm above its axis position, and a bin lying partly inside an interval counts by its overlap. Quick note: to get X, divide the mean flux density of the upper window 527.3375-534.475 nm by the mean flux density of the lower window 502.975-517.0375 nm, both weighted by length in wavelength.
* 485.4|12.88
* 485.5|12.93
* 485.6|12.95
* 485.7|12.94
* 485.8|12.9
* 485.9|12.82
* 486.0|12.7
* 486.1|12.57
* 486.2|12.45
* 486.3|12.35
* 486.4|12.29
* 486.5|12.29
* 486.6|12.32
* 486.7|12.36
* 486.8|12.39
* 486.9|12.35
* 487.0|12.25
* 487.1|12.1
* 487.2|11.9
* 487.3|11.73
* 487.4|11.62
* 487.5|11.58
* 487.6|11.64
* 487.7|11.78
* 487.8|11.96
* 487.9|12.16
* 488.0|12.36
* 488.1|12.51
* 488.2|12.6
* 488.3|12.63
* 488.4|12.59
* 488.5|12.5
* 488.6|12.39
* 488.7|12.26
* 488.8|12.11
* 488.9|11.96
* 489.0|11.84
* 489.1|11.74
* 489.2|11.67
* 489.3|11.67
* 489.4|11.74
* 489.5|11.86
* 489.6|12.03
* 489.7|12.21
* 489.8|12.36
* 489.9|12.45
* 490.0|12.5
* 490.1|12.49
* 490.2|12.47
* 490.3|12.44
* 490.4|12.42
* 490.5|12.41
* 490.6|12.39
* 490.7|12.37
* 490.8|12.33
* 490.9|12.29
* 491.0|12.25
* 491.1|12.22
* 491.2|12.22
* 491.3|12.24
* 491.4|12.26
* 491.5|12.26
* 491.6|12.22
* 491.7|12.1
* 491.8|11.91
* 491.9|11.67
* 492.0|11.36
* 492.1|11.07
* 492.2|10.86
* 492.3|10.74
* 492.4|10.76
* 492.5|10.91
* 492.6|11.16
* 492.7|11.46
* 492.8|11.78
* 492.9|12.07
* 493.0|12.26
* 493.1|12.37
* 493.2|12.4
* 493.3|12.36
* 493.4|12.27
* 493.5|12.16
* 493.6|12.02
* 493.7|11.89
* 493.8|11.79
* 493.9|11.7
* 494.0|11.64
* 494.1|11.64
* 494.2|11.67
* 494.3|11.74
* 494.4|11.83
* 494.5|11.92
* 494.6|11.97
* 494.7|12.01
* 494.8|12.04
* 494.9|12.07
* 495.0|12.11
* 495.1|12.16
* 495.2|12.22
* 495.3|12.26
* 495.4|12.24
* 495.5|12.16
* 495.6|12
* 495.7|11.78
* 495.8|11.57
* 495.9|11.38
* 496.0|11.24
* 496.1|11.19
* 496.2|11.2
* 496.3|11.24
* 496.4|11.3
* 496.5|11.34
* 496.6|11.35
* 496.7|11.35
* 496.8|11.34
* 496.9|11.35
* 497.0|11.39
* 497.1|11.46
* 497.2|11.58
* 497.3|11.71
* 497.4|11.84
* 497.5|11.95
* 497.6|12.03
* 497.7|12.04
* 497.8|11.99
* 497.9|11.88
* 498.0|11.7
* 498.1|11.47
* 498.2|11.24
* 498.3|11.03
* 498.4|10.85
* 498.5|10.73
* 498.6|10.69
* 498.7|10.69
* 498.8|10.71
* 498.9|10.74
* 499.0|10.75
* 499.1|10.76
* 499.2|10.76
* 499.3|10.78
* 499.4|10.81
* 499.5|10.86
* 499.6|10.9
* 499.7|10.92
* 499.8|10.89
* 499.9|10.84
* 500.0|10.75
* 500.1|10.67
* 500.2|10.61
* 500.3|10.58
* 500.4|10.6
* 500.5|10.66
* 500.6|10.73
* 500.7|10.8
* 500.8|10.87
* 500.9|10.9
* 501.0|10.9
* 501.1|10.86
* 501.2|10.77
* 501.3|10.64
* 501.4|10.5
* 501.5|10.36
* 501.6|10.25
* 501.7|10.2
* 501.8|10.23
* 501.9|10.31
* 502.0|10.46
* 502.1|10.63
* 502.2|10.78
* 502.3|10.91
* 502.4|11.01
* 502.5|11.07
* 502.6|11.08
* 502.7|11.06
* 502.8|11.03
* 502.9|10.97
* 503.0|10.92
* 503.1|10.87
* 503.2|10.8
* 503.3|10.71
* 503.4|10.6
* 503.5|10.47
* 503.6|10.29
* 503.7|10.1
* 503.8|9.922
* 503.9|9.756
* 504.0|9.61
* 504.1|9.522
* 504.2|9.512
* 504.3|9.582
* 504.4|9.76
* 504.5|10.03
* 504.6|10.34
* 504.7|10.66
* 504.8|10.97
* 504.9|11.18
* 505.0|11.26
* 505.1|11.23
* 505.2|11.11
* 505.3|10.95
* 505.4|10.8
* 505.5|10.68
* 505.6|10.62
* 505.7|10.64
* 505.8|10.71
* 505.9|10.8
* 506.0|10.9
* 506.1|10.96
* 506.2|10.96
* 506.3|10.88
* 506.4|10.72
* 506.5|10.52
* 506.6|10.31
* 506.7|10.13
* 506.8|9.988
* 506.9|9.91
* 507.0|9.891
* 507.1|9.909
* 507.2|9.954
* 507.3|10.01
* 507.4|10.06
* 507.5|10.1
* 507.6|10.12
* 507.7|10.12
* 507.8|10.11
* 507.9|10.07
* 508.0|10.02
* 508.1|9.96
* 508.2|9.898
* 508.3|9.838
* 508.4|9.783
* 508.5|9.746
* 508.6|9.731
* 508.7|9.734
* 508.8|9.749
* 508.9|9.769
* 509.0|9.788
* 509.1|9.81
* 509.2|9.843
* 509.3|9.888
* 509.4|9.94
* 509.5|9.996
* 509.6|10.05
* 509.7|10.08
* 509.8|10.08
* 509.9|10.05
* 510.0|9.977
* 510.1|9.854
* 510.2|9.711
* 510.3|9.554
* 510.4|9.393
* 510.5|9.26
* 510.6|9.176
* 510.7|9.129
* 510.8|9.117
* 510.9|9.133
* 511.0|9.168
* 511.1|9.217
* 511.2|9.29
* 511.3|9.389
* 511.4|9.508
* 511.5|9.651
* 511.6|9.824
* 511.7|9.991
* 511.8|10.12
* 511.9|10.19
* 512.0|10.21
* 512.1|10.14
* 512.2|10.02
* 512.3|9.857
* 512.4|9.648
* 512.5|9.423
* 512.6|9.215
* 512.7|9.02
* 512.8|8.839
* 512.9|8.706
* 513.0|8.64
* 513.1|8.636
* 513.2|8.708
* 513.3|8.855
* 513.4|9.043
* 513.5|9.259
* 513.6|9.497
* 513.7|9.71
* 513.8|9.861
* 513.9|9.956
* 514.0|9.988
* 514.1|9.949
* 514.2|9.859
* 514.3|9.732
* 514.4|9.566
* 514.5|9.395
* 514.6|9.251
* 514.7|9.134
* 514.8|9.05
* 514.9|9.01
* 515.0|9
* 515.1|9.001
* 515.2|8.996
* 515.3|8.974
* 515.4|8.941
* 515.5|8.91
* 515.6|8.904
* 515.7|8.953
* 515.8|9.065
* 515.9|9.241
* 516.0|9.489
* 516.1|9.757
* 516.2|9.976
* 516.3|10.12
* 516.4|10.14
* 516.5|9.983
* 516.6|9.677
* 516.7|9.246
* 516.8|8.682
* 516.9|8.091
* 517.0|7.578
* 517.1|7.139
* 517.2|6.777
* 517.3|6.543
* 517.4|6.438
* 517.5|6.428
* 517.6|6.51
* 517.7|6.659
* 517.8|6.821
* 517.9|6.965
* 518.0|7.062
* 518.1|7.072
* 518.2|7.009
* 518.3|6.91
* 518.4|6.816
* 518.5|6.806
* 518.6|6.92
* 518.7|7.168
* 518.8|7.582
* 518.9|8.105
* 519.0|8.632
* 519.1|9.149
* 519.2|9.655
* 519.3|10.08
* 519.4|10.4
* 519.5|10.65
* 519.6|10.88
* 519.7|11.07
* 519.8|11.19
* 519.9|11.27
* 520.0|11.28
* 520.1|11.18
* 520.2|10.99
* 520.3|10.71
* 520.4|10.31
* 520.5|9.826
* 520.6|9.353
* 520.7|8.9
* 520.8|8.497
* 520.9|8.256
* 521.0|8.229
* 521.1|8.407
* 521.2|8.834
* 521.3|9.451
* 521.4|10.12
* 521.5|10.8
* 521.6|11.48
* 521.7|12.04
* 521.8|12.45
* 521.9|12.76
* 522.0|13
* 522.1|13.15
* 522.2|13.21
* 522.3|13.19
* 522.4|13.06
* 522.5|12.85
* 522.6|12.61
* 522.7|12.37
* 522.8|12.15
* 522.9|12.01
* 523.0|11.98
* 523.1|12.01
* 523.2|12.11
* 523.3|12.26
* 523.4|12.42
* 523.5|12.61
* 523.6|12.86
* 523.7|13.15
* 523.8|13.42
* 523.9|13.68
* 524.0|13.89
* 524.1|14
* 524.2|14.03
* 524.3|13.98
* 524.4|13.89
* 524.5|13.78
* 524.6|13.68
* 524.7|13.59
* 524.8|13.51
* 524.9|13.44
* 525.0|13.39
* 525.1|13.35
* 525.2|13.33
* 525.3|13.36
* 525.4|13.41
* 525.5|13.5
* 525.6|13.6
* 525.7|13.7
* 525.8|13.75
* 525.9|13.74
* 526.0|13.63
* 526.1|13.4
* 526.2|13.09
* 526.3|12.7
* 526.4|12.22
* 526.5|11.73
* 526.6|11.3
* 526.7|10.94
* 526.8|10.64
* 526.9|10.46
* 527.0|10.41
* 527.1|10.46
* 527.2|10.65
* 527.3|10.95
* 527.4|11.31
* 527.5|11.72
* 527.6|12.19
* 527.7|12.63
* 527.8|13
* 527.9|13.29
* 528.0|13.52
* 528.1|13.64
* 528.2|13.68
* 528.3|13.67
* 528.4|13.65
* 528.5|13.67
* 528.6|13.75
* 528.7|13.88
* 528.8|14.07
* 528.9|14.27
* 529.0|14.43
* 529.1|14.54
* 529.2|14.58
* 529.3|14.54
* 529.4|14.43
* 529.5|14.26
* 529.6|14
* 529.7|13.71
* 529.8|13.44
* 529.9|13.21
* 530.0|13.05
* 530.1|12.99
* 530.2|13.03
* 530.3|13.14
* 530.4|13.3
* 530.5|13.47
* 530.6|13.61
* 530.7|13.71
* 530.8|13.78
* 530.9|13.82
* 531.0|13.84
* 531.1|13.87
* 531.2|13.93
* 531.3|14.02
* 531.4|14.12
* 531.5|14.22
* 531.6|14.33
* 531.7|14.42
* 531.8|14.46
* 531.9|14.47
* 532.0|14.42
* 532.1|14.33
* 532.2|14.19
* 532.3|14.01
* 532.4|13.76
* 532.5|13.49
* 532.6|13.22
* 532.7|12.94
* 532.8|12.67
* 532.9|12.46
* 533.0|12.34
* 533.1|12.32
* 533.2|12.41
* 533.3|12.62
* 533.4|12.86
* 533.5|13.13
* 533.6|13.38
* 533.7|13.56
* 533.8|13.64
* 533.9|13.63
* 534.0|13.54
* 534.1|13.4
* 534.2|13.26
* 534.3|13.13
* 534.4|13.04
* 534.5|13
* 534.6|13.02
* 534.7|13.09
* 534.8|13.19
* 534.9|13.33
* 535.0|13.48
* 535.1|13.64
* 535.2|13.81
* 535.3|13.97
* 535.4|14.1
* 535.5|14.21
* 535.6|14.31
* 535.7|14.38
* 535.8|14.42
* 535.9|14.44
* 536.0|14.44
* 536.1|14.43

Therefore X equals 1.38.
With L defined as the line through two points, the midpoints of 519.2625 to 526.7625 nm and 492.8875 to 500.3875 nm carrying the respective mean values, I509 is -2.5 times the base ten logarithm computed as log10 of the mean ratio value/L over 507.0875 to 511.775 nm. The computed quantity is 0.20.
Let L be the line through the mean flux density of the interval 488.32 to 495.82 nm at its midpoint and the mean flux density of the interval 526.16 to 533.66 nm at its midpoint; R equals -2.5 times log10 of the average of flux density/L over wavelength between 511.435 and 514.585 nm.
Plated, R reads 0.31 mag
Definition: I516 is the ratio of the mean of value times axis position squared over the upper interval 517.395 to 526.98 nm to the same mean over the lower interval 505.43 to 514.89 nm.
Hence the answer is 1.2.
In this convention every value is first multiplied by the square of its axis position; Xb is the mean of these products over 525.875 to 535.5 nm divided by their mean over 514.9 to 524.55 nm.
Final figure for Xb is 1.37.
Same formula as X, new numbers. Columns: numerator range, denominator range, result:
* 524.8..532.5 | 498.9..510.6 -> 1.28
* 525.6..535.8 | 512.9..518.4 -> 1.54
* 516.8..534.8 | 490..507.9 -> 1.07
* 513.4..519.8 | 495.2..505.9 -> 0.80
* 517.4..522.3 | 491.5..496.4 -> 0.80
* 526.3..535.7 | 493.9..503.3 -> 1.18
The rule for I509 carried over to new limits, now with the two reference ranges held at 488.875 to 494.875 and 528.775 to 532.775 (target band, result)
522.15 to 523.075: 0.07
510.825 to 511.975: 0.32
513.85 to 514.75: 0.33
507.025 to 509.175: 0.27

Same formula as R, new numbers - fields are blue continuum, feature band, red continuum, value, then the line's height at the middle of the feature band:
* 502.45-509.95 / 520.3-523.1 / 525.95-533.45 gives 0.10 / 12.2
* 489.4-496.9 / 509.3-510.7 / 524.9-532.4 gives 0.27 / 12.6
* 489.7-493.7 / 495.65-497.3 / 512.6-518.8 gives -0.01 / 11.3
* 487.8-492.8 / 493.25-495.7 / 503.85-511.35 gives -0.04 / 11.6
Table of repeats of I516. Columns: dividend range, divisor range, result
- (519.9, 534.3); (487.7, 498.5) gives 1.23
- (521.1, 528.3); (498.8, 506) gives 1.29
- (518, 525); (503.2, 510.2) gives 1.15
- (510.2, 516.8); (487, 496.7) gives 0.86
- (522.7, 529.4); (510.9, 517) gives 1.45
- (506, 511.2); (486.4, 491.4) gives 0.88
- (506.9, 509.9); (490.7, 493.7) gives 0.89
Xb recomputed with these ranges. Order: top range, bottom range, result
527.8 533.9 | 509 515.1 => 1.54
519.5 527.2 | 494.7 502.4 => 1.19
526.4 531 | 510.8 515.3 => 1.47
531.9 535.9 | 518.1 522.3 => 1.44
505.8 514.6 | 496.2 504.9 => 0.94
